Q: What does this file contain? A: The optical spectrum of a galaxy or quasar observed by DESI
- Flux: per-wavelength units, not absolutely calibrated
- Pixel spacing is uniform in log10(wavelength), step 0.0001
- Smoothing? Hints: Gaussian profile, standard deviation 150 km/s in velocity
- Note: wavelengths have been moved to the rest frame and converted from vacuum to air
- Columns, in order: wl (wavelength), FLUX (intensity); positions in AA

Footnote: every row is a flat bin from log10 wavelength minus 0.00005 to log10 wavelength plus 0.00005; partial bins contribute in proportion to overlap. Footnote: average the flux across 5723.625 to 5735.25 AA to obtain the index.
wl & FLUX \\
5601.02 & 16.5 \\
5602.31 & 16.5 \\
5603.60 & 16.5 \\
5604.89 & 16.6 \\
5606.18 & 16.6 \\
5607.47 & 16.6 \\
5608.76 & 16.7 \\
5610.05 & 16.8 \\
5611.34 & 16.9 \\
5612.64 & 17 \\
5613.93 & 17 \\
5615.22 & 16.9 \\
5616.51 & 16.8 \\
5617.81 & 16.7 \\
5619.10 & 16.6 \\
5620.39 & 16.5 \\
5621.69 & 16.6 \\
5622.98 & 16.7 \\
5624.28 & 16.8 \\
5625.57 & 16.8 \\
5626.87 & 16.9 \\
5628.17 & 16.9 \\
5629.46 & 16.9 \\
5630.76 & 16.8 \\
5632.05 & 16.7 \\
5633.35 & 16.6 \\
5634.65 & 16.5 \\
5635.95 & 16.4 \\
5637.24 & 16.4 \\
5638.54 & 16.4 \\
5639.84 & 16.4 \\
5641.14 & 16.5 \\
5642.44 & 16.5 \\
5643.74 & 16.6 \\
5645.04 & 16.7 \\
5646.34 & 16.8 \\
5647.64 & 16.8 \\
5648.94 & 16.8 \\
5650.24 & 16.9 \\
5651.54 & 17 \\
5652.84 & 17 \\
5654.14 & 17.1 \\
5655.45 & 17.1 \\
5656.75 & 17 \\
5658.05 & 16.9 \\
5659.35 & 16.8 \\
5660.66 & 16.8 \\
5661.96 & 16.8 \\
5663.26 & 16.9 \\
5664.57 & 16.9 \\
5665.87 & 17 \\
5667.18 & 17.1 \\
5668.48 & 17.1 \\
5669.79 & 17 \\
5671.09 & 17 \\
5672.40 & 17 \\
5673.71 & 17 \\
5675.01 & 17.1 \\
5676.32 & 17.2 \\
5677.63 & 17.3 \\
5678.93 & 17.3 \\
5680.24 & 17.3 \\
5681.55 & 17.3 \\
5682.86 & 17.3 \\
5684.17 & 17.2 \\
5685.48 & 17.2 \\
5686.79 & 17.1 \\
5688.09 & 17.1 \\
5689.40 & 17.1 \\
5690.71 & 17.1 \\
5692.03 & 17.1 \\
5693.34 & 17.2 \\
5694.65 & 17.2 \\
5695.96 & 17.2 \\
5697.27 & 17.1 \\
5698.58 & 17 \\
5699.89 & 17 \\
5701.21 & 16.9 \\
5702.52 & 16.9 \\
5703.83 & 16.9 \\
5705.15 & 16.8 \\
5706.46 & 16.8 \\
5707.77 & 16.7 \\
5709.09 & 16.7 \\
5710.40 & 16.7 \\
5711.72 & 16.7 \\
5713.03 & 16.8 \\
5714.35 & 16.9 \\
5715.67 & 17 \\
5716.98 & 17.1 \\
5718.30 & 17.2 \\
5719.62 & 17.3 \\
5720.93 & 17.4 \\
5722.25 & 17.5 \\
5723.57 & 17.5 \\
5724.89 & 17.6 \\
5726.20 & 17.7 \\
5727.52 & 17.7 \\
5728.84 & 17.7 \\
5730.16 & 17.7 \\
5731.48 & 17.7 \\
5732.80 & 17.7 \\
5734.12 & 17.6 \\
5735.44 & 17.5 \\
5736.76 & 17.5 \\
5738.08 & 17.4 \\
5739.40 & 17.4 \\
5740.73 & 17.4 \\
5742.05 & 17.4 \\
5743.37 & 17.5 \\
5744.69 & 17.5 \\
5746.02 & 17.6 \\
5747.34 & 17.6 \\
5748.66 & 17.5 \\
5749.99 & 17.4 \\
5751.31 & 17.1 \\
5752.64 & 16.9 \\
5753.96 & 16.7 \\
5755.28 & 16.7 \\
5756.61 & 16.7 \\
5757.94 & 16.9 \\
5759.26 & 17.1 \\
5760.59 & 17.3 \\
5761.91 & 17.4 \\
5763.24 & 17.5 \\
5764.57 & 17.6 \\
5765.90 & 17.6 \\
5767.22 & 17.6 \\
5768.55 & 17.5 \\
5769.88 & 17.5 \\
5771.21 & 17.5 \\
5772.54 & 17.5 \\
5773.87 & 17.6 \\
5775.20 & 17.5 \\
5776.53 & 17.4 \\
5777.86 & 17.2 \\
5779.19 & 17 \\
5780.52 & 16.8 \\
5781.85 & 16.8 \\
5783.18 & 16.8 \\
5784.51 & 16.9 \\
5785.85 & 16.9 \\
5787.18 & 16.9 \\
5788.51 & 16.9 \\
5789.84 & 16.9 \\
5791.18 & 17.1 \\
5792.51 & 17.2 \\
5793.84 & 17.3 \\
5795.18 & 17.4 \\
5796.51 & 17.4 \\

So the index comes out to 17.7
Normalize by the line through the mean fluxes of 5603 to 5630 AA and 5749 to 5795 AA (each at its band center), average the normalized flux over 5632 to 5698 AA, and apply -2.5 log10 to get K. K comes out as 0.00 mag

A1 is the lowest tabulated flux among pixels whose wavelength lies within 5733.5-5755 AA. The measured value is 16.7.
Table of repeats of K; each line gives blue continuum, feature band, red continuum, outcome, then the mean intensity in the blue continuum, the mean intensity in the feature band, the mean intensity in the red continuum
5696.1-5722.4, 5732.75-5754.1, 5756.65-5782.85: -0.015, 17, 17.4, 17.3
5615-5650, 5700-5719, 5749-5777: 0.011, 16.7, 16.9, 17.3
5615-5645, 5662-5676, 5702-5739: -0.007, 16.6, 17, 17.2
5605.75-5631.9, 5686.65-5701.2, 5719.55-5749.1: 0.011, 16.8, 17.1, 17.5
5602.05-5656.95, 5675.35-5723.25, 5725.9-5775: 0.003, 16.7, 17.1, 17.4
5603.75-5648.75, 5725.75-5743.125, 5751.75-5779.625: -0.026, 16.7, 17.6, 17.3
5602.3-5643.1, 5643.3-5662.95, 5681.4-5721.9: -0.004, 16.7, 16.9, 17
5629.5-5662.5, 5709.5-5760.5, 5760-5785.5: -0.010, 16.7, 17.3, 17.3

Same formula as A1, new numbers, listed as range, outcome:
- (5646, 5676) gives 16.8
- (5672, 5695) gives 17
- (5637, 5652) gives 16.4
